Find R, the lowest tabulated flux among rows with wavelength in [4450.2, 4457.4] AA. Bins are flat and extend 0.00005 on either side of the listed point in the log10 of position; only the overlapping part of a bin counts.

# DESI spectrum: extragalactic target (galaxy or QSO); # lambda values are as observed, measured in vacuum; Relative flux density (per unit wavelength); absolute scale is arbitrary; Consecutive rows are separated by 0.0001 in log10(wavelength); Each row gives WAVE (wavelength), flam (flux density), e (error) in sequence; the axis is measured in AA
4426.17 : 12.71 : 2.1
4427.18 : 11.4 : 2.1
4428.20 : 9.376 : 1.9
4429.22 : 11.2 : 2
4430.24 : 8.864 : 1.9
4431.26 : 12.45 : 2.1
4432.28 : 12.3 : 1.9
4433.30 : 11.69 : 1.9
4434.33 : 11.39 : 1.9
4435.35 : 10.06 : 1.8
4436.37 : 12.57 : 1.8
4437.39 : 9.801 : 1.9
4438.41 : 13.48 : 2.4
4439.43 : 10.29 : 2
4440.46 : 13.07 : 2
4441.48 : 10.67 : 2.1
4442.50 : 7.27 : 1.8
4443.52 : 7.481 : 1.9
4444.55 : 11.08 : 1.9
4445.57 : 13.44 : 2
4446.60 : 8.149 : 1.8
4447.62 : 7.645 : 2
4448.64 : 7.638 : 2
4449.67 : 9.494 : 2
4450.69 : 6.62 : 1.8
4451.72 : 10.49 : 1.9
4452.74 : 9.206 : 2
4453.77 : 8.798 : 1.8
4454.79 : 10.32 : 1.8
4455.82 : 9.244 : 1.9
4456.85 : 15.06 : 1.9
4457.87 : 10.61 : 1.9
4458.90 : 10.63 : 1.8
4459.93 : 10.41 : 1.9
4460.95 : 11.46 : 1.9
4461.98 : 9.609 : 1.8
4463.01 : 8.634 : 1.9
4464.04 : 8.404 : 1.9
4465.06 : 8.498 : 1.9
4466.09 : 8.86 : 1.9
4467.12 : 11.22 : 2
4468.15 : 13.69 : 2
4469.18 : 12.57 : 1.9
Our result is 6.62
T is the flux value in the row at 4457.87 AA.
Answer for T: 10.61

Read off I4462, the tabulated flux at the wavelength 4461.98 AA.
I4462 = 9.609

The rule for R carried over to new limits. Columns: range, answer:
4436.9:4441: 9.801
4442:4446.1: 7.27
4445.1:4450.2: 7.638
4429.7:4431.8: 8.864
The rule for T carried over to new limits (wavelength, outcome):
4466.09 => 8.86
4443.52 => 7.481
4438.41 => 13.48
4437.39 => 9.801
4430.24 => 8.864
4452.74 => 9.206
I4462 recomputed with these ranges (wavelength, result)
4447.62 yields 7.645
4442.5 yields 7.27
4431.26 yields 12.45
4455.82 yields 9.244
